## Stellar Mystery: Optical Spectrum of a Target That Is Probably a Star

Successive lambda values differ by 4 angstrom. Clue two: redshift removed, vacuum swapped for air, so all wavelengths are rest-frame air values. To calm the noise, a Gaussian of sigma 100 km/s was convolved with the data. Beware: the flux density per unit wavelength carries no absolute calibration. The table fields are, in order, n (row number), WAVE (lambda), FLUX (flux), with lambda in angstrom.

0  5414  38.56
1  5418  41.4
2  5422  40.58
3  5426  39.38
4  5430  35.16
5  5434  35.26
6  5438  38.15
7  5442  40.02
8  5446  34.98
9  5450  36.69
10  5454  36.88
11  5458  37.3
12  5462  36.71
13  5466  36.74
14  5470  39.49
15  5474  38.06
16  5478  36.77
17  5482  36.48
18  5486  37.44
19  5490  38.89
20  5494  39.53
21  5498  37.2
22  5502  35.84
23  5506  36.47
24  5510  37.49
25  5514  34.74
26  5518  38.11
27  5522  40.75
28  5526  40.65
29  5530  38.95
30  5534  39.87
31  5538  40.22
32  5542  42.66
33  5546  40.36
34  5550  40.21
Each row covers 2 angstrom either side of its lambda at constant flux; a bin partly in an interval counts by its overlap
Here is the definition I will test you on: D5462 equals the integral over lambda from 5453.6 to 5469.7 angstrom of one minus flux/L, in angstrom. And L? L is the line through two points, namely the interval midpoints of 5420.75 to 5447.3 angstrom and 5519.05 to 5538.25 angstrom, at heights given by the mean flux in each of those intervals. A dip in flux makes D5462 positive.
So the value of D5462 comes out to 0.48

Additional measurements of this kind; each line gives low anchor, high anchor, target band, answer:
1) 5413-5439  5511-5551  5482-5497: 0.33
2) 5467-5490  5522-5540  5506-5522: 0.83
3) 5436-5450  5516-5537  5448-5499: 1.05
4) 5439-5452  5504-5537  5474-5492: 0.19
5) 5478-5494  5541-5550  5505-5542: 0.94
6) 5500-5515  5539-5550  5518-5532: -0.47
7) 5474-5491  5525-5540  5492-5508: 0.41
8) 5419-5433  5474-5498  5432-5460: 0.83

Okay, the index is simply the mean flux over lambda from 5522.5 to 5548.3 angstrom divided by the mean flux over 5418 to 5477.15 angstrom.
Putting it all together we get 1.07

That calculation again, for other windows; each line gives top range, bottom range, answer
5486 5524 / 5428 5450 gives 1.03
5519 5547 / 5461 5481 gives 1.08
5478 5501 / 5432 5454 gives 1.02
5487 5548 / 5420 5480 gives 1.03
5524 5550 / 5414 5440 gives 1.05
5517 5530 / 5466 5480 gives 1.05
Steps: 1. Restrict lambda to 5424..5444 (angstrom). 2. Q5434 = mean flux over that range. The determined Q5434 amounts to 37.6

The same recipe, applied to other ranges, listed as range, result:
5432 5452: 37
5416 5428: 40.5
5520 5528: 40.7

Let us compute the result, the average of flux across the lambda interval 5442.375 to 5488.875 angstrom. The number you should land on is 37.2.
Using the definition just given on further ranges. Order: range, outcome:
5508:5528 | 38.3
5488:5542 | 38.5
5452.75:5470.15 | 37.2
